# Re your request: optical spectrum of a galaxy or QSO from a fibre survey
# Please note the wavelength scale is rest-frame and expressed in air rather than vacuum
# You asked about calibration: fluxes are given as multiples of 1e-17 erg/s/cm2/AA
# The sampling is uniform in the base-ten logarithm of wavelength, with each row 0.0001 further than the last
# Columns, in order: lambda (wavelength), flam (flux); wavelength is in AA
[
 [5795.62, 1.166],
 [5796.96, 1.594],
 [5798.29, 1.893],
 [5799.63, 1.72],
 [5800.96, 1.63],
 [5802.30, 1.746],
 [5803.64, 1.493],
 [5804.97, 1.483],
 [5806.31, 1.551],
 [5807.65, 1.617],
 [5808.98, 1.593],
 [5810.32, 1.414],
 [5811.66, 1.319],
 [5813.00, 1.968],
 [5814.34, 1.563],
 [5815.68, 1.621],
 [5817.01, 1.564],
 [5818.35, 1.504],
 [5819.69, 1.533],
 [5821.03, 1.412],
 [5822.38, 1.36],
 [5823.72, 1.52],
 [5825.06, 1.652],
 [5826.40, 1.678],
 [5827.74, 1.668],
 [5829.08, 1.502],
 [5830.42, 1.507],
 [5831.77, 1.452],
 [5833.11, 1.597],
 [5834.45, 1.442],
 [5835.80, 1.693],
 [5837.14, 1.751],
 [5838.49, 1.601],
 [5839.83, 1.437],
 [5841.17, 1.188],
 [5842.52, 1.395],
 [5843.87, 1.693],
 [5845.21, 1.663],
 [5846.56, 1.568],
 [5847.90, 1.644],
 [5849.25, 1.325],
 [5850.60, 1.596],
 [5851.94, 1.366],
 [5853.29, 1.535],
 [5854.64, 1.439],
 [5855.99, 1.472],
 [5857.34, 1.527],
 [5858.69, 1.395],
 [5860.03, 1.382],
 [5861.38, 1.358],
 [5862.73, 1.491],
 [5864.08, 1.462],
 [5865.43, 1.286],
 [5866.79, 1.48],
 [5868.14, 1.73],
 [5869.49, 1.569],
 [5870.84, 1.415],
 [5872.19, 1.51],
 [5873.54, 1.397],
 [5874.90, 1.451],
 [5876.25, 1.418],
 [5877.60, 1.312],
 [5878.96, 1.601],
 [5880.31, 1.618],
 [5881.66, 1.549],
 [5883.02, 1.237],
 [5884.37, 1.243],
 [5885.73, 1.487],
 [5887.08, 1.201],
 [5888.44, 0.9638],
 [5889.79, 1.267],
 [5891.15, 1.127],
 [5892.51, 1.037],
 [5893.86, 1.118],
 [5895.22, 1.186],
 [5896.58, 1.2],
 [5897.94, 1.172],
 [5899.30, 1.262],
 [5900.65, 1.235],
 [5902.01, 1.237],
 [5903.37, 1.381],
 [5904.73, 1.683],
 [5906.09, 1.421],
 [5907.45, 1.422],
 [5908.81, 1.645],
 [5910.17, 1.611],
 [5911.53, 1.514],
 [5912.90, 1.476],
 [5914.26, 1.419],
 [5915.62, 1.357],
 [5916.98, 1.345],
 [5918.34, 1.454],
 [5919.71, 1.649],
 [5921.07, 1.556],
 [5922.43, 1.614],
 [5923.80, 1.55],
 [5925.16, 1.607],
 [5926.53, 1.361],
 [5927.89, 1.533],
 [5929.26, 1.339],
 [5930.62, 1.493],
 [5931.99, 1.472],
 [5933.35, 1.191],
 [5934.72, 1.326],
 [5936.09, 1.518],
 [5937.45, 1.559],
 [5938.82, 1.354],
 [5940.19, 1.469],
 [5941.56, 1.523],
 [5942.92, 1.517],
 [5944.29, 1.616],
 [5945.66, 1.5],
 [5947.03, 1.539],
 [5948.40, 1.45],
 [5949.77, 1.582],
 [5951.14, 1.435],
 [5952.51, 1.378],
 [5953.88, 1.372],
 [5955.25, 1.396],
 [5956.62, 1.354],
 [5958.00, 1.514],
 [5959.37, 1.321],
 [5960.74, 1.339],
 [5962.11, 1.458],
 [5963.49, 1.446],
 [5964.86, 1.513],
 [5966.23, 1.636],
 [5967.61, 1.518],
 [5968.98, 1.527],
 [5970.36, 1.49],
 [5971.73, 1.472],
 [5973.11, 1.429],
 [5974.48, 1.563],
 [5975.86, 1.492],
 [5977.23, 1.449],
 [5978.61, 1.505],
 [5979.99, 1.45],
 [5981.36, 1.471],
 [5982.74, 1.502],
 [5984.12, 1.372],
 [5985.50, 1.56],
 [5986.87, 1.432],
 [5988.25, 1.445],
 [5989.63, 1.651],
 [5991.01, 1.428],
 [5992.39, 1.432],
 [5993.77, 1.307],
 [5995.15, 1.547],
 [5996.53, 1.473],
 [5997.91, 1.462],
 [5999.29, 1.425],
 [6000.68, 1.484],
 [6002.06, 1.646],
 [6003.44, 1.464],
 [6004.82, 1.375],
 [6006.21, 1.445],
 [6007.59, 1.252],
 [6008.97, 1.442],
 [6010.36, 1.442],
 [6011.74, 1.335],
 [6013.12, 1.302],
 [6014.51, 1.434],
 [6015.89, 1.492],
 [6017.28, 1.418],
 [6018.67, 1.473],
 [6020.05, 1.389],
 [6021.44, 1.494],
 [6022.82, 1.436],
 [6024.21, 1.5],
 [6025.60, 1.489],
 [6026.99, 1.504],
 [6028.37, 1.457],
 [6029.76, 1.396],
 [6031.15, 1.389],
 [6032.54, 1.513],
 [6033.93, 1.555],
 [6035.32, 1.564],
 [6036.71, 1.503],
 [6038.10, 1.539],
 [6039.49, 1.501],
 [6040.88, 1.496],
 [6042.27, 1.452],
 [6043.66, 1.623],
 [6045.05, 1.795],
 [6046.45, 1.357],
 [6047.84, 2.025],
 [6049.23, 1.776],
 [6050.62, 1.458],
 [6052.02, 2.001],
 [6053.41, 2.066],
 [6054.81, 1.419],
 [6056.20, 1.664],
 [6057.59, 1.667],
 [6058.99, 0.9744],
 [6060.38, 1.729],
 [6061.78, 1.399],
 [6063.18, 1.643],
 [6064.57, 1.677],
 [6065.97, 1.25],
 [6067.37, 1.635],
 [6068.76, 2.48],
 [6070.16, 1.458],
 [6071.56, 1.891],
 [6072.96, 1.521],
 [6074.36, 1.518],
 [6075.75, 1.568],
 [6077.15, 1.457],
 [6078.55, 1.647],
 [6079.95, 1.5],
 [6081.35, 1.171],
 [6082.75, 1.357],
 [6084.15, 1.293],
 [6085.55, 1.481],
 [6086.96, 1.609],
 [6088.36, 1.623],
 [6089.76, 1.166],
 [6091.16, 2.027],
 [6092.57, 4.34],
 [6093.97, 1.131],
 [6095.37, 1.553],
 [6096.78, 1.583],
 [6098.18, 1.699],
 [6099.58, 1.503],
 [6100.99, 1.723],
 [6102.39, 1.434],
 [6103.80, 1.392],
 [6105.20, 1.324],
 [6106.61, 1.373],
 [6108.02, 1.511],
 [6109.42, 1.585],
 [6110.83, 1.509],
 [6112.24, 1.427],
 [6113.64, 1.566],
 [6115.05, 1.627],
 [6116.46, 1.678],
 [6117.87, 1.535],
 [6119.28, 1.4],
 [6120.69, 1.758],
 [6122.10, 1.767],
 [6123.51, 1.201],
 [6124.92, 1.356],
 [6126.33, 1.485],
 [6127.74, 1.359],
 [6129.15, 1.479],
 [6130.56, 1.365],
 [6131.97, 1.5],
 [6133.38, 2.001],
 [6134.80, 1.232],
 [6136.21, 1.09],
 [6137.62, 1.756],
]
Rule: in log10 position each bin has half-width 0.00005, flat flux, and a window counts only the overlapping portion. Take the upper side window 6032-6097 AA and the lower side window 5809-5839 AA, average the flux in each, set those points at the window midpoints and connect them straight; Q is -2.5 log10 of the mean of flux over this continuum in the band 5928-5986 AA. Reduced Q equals 0.10 mag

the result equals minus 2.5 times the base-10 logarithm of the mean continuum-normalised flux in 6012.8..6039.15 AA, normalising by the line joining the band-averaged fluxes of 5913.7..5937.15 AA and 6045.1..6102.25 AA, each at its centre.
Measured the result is 0.09 mag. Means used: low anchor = 1.46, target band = 1.47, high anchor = 1.65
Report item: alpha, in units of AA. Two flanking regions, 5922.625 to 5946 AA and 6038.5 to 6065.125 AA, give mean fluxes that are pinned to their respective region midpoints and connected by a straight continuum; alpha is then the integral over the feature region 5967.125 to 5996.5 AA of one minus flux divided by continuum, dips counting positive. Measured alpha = 1.0 AA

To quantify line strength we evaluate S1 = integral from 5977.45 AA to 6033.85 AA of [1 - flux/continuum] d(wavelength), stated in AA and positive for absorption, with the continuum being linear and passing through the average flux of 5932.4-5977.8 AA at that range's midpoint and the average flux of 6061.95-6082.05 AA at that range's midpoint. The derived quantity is 2.5 AA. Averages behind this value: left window 1.46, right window 1.6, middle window 1.45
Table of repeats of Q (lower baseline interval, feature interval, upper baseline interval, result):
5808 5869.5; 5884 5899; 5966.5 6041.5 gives 0.26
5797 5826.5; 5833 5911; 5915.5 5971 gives 0.08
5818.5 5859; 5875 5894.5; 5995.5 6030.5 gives 0.15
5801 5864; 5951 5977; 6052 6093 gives 0.10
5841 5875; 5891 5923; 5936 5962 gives 0.06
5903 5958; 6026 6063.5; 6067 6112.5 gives 0.01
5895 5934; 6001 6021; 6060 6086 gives 0.06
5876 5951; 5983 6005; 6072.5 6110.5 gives 0.02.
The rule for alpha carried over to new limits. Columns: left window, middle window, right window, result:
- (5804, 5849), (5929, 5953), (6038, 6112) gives 1.8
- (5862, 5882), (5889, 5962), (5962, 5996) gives 3.4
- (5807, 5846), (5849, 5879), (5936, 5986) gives 1.4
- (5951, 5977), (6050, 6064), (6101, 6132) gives -1.2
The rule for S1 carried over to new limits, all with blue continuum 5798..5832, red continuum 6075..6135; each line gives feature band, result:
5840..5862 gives 1.4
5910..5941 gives 2.1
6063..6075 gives -0.8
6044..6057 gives -1.3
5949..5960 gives 1.1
